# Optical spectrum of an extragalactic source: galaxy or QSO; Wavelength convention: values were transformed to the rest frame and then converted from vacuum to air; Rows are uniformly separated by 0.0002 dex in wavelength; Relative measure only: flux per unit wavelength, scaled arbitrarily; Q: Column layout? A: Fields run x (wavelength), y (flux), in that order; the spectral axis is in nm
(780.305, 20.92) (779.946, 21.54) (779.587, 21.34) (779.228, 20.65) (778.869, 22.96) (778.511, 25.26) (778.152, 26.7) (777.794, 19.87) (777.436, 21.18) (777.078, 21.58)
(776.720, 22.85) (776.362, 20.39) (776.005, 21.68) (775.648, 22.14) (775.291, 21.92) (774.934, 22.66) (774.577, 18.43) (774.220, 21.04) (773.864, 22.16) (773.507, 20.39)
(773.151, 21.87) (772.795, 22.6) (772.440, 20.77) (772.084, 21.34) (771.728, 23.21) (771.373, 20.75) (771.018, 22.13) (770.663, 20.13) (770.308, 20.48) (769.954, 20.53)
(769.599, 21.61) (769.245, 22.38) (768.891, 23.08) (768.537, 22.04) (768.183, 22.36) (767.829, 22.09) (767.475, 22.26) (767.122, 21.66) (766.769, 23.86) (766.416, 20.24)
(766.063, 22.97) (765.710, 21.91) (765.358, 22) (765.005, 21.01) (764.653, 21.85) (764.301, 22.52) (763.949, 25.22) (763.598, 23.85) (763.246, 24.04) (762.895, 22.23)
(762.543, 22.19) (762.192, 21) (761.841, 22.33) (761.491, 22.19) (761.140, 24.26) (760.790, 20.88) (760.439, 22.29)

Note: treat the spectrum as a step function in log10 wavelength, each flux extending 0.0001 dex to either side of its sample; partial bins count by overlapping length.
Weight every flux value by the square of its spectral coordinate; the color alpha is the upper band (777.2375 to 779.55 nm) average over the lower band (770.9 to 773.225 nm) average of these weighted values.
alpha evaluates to 1.06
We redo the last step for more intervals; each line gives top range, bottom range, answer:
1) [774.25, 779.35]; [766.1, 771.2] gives 1.03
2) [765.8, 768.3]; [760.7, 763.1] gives 1.01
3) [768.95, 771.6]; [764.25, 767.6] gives 0.98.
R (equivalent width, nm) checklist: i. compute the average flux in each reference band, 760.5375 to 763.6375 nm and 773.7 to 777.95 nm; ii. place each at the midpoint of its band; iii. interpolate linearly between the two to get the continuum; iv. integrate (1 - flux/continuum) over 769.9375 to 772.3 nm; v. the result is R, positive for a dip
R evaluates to 0.05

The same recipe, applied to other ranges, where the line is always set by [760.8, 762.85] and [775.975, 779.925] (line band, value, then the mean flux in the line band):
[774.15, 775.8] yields 0.07 nm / 21.2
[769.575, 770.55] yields 0.07 nm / 20.7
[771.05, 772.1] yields 0.02 nm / 21.9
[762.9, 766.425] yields -0.06 nm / 22.7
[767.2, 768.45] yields 0.00 nm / 22.2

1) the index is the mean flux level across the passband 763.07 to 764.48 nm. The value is 23.9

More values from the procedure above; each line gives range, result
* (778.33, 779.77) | 22.5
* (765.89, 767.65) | 22.2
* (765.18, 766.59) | 21.8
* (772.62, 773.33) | 22.2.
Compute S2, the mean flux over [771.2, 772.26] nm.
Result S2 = 21.8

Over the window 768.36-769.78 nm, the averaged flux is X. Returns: 22.3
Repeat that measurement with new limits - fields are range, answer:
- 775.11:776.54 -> 21.5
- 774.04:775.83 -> 21.2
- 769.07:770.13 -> 21.5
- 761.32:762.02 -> 22.3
